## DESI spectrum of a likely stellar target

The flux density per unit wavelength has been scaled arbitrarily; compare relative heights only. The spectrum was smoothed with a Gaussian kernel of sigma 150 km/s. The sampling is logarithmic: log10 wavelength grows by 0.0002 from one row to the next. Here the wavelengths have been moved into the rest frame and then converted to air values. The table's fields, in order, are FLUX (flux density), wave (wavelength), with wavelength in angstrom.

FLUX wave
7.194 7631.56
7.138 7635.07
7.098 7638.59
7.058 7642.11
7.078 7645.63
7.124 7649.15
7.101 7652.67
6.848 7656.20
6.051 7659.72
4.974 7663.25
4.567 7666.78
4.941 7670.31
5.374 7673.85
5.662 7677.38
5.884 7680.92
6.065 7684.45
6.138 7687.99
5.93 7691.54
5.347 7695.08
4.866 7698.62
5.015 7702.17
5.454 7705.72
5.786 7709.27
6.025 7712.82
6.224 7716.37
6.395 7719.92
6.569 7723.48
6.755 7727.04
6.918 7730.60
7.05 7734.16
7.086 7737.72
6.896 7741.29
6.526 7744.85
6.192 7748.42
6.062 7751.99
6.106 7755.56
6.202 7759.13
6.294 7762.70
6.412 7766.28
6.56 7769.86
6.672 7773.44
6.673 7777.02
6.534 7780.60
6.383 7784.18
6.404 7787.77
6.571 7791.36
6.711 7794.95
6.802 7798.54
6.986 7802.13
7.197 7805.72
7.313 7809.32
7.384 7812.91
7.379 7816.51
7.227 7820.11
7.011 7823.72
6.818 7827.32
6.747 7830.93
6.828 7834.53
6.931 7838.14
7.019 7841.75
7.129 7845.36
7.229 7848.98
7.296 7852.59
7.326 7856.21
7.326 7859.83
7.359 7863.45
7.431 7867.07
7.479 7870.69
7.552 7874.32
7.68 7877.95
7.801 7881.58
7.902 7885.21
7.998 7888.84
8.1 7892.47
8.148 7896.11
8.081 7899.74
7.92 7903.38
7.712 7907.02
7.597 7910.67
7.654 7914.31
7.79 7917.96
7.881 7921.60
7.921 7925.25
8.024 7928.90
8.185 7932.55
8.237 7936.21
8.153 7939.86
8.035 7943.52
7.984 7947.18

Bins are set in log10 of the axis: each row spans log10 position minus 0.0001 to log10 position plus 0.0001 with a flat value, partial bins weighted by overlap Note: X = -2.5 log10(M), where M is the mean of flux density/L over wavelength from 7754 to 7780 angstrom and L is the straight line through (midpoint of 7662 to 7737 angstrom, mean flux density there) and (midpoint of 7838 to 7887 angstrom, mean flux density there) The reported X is 0.01 mag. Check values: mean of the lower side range 5.83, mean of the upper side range 7.41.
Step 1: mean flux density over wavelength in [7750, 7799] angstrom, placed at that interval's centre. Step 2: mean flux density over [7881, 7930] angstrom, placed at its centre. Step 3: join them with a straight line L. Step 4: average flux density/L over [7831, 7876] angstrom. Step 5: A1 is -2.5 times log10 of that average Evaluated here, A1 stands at 0.01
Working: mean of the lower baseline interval 6.45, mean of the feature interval 7.22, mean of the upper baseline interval 7.9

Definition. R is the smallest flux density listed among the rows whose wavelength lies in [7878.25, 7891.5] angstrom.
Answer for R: 7.801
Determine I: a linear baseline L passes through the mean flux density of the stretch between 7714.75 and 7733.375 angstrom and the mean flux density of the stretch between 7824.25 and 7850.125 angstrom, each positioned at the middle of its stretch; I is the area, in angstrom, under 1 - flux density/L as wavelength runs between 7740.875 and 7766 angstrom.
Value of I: 1.5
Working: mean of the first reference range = 6.6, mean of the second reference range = 6.95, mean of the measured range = 6.3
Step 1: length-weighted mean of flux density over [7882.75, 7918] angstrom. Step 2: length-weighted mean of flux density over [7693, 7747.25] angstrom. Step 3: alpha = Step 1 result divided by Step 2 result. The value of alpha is 1.3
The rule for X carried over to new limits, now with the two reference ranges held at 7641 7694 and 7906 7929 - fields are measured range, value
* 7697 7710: 0.20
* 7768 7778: 0.02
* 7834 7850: 0.03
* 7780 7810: 0.03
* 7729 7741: -0.08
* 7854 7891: -0.02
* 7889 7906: -0.06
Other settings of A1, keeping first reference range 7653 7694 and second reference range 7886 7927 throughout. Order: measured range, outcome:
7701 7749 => -0.028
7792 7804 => 0.011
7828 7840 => 0.059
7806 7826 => -0.030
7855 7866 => 0.017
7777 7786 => 0.036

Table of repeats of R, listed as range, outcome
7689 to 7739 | 4.866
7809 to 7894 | 6.747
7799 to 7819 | 6.986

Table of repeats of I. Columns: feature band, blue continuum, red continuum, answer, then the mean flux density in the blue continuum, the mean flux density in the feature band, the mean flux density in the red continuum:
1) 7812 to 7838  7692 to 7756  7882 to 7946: 0.3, 6.18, 7.04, 7.96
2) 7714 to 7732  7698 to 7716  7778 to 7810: -2.5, 5.53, 6.55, 6.75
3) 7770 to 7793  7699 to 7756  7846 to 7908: 0.8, 6.29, 6.54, 7.66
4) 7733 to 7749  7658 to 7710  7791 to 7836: -1.7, 5.46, 6.78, 7.01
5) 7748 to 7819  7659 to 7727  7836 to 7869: -1.1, 5.67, 6.66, 7.22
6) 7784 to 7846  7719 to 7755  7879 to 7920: 2.4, 6.63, 6.95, 7.88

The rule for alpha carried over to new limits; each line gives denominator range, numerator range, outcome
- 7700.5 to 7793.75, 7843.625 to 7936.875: 1.21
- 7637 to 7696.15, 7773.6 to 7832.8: 1.13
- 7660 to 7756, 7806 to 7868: 1.20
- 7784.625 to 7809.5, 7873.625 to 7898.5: 1.16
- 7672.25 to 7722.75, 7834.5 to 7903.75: 1.31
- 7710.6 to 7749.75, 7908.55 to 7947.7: 1.20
